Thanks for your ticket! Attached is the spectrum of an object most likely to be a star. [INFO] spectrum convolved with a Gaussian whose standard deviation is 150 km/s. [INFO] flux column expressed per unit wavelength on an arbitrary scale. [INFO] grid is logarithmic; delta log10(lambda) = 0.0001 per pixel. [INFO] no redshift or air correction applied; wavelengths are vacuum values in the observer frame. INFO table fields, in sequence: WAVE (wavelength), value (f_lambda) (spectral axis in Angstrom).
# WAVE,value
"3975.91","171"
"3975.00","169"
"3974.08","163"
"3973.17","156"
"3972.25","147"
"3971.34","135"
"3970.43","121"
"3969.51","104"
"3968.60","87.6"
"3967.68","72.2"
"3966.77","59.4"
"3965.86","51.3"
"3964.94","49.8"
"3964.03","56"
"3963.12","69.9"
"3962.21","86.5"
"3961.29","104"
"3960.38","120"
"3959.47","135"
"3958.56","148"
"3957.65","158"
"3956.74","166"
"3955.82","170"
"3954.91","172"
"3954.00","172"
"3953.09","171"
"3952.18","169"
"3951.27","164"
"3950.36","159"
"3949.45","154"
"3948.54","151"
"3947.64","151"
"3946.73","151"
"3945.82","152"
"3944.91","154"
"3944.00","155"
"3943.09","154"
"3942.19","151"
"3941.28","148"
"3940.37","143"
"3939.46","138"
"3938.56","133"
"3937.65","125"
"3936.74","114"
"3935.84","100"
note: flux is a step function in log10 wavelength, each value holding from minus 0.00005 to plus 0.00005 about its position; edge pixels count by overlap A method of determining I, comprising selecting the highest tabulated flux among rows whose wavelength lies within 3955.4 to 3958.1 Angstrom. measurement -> 170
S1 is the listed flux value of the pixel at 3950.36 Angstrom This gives 159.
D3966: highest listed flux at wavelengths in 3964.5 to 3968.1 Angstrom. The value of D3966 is 72.2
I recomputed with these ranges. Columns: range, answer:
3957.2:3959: 158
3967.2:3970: 104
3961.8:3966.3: 86.5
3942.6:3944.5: 155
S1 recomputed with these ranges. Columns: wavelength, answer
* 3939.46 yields 138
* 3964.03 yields 56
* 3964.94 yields 49.8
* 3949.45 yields 154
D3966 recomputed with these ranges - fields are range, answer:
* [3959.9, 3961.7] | 120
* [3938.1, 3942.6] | 151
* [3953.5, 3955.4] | 172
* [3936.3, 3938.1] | 125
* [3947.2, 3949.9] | 154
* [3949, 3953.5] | 171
